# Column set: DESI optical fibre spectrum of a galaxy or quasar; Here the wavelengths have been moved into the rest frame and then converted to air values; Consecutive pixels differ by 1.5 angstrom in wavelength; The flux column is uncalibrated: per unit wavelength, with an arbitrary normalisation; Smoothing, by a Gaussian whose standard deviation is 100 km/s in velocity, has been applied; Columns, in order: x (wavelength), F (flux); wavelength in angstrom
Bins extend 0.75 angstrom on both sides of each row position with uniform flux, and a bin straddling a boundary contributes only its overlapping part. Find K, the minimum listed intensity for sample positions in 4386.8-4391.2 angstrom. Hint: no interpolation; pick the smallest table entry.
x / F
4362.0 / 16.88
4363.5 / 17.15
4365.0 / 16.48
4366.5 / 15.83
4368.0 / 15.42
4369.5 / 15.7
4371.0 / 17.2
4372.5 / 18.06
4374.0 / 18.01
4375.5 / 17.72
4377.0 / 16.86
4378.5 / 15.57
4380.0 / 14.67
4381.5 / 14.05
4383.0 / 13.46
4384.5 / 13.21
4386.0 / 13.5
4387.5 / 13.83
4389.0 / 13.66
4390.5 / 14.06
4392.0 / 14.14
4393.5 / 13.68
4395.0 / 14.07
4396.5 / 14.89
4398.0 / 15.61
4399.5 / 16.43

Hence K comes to 13.66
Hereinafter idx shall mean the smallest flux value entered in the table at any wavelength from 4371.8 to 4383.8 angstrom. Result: 13.46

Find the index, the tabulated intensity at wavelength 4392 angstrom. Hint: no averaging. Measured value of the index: 14.14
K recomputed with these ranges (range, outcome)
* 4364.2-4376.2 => 15.42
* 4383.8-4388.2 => 13.21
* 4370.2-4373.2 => 17.2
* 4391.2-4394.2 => 13.68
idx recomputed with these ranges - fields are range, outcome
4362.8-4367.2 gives 15.83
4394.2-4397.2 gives 14.07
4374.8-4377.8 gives 16.86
